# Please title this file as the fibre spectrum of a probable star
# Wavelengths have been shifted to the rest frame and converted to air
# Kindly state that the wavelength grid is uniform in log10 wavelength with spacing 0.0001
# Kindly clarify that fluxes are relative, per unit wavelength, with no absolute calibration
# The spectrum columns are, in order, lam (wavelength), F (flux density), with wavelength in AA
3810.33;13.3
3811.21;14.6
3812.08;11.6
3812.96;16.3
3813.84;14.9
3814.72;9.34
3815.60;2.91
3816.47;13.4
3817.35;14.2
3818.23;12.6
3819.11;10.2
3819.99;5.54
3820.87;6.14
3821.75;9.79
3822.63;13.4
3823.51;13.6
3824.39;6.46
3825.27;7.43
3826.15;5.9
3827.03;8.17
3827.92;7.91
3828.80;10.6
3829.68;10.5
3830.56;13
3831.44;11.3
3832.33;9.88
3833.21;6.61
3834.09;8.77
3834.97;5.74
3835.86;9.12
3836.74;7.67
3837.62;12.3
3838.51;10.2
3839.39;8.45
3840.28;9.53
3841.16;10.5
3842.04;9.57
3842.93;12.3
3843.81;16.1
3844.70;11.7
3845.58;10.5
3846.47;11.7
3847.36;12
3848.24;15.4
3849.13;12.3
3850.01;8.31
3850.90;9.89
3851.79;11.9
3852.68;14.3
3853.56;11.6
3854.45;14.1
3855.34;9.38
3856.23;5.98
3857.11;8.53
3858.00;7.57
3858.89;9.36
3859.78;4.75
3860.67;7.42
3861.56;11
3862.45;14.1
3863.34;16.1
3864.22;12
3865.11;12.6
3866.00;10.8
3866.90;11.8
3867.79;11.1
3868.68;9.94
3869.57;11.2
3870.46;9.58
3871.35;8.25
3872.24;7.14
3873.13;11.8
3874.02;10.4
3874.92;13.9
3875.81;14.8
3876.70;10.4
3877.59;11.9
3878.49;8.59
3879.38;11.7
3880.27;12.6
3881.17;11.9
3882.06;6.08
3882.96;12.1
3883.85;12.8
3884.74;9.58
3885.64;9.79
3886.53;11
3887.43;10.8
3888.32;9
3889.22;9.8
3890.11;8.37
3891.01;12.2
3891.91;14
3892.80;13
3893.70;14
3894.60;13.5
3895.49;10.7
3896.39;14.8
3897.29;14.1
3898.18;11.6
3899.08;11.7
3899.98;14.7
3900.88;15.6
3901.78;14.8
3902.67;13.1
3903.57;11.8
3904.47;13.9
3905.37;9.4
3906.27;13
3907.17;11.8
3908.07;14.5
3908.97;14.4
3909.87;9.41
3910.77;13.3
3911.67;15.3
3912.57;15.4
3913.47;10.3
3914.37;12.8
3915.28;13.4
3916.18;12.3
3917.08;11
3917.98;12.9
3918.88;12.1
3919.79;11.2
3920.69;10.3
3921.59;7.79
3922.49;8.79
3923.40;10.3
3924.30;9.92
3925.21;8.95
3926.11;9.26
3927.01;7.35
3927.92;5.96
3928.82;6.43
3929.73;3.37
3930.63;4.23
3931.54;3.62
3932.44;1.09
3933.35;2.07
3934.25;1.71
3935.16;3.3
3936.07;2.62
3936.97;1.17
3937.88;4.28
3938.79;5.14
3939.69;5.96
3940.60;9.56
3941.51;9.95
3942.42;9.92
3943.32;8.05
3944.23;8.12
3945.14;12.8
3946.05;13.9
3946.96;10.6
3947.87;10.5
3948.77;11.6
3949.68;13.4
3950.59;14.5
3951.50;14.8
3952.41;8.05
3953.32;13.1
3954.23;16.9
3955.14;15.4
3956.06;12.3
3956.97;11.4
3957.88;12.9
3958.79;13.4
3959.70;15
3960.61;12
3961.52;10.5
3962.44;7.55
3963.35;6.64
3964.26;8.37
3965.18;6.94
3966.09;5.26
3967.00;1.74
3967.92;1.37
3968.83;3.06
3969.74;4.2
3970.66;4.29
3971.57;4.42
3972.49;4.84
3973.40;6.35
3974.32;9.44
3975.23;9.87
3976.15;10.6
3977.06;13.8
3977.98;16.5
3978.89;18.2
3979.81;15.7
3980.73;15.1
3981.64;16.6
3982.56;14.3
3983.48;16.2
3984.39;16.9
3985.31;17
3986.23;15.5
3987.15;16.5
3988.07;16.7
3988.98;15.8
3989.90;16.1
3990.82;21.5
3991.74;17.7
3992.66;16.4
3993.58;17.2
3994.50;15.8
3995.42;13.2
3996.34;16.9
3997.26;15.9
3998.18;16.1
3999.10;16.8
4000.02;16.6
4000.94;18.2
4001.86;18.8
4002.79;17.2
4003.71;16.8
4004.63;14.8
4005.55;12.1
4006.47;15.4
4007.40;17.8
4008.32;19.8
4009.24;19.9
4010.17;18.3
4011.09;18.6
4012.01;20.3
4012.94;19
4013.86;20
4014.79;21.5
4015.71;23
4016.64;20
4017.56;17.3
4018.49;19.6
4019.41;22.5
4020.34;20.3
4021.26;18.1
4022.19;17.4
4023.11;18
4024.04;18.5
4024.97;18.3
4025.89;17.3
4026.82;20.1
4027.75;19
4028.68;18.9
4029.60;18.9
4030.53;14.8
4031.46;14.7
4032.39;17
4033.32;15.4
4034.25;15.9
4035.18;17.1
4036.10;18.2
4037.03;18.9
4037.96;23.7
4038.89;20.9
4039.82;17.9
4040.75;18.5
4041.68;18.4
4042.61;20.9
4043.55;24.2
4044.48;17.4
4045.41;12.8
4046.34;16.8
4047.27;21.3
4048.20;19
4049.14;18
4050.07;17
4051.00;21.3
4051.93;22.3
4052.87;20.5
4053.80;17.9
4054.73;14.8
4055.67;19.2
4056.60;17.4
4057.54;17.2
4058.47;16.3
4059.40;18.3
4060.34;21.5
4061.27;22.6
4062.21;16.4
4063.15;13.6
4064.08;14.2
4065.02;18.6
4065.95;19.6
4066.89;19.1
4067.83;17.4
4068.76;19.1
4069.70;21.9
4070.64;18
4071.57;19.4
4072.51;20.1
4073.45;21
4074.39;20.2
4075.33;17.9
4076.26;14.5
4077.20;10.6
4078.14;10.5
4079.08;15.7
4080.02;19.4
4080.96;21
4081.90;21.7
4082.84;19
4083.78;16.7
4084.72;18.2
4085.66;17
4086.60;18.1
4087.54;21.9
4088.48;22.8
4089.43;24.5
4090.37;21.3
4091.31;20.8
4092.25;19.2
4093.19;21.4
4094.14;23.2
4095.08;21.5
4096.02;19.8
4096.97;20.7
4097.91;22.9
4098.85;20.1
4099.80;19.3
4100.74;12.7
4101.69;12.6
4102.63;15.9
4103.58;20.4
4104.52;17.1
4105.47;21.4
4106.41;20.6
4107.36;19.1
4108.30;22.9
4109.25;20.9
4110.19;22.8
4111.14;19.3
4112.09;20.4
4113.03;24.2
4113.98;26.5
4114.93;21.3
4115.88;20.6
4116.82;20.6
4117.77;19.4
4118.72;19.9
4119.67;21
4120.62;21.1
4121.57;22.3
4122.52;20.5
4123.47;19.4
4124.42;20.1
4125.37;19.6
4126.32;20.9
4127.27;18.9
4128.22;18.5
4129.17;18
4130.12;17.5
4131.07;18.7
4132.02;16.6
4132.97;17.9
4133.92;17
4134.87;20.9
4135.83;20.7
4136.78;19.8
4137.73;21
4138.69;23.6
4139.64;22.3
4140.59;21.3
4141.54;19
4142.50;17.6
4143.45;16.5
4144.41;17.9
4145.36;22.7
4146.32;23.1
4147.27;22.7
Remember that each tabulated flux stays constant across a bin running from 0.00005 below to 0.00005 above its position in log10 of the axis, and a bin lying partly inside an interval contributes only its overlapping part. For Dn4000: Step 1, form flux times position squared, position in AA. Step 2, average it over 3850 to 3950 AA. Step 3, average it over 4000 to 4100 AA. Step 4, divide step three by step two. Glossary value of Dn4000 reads 2.0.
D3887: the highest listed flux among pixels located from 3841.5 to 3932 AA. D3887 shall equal 16.1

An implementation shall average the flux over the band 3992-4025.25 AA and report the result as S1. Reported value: 18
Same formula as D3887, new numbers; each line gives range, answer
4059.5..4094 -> 24.5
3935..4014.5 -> 21.5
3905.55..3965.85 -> 16.9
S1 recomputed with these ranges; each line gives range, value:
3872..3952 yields 10.4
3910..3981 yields 9.3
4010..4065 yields 18.6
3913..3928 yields 10.4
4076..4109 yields 19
